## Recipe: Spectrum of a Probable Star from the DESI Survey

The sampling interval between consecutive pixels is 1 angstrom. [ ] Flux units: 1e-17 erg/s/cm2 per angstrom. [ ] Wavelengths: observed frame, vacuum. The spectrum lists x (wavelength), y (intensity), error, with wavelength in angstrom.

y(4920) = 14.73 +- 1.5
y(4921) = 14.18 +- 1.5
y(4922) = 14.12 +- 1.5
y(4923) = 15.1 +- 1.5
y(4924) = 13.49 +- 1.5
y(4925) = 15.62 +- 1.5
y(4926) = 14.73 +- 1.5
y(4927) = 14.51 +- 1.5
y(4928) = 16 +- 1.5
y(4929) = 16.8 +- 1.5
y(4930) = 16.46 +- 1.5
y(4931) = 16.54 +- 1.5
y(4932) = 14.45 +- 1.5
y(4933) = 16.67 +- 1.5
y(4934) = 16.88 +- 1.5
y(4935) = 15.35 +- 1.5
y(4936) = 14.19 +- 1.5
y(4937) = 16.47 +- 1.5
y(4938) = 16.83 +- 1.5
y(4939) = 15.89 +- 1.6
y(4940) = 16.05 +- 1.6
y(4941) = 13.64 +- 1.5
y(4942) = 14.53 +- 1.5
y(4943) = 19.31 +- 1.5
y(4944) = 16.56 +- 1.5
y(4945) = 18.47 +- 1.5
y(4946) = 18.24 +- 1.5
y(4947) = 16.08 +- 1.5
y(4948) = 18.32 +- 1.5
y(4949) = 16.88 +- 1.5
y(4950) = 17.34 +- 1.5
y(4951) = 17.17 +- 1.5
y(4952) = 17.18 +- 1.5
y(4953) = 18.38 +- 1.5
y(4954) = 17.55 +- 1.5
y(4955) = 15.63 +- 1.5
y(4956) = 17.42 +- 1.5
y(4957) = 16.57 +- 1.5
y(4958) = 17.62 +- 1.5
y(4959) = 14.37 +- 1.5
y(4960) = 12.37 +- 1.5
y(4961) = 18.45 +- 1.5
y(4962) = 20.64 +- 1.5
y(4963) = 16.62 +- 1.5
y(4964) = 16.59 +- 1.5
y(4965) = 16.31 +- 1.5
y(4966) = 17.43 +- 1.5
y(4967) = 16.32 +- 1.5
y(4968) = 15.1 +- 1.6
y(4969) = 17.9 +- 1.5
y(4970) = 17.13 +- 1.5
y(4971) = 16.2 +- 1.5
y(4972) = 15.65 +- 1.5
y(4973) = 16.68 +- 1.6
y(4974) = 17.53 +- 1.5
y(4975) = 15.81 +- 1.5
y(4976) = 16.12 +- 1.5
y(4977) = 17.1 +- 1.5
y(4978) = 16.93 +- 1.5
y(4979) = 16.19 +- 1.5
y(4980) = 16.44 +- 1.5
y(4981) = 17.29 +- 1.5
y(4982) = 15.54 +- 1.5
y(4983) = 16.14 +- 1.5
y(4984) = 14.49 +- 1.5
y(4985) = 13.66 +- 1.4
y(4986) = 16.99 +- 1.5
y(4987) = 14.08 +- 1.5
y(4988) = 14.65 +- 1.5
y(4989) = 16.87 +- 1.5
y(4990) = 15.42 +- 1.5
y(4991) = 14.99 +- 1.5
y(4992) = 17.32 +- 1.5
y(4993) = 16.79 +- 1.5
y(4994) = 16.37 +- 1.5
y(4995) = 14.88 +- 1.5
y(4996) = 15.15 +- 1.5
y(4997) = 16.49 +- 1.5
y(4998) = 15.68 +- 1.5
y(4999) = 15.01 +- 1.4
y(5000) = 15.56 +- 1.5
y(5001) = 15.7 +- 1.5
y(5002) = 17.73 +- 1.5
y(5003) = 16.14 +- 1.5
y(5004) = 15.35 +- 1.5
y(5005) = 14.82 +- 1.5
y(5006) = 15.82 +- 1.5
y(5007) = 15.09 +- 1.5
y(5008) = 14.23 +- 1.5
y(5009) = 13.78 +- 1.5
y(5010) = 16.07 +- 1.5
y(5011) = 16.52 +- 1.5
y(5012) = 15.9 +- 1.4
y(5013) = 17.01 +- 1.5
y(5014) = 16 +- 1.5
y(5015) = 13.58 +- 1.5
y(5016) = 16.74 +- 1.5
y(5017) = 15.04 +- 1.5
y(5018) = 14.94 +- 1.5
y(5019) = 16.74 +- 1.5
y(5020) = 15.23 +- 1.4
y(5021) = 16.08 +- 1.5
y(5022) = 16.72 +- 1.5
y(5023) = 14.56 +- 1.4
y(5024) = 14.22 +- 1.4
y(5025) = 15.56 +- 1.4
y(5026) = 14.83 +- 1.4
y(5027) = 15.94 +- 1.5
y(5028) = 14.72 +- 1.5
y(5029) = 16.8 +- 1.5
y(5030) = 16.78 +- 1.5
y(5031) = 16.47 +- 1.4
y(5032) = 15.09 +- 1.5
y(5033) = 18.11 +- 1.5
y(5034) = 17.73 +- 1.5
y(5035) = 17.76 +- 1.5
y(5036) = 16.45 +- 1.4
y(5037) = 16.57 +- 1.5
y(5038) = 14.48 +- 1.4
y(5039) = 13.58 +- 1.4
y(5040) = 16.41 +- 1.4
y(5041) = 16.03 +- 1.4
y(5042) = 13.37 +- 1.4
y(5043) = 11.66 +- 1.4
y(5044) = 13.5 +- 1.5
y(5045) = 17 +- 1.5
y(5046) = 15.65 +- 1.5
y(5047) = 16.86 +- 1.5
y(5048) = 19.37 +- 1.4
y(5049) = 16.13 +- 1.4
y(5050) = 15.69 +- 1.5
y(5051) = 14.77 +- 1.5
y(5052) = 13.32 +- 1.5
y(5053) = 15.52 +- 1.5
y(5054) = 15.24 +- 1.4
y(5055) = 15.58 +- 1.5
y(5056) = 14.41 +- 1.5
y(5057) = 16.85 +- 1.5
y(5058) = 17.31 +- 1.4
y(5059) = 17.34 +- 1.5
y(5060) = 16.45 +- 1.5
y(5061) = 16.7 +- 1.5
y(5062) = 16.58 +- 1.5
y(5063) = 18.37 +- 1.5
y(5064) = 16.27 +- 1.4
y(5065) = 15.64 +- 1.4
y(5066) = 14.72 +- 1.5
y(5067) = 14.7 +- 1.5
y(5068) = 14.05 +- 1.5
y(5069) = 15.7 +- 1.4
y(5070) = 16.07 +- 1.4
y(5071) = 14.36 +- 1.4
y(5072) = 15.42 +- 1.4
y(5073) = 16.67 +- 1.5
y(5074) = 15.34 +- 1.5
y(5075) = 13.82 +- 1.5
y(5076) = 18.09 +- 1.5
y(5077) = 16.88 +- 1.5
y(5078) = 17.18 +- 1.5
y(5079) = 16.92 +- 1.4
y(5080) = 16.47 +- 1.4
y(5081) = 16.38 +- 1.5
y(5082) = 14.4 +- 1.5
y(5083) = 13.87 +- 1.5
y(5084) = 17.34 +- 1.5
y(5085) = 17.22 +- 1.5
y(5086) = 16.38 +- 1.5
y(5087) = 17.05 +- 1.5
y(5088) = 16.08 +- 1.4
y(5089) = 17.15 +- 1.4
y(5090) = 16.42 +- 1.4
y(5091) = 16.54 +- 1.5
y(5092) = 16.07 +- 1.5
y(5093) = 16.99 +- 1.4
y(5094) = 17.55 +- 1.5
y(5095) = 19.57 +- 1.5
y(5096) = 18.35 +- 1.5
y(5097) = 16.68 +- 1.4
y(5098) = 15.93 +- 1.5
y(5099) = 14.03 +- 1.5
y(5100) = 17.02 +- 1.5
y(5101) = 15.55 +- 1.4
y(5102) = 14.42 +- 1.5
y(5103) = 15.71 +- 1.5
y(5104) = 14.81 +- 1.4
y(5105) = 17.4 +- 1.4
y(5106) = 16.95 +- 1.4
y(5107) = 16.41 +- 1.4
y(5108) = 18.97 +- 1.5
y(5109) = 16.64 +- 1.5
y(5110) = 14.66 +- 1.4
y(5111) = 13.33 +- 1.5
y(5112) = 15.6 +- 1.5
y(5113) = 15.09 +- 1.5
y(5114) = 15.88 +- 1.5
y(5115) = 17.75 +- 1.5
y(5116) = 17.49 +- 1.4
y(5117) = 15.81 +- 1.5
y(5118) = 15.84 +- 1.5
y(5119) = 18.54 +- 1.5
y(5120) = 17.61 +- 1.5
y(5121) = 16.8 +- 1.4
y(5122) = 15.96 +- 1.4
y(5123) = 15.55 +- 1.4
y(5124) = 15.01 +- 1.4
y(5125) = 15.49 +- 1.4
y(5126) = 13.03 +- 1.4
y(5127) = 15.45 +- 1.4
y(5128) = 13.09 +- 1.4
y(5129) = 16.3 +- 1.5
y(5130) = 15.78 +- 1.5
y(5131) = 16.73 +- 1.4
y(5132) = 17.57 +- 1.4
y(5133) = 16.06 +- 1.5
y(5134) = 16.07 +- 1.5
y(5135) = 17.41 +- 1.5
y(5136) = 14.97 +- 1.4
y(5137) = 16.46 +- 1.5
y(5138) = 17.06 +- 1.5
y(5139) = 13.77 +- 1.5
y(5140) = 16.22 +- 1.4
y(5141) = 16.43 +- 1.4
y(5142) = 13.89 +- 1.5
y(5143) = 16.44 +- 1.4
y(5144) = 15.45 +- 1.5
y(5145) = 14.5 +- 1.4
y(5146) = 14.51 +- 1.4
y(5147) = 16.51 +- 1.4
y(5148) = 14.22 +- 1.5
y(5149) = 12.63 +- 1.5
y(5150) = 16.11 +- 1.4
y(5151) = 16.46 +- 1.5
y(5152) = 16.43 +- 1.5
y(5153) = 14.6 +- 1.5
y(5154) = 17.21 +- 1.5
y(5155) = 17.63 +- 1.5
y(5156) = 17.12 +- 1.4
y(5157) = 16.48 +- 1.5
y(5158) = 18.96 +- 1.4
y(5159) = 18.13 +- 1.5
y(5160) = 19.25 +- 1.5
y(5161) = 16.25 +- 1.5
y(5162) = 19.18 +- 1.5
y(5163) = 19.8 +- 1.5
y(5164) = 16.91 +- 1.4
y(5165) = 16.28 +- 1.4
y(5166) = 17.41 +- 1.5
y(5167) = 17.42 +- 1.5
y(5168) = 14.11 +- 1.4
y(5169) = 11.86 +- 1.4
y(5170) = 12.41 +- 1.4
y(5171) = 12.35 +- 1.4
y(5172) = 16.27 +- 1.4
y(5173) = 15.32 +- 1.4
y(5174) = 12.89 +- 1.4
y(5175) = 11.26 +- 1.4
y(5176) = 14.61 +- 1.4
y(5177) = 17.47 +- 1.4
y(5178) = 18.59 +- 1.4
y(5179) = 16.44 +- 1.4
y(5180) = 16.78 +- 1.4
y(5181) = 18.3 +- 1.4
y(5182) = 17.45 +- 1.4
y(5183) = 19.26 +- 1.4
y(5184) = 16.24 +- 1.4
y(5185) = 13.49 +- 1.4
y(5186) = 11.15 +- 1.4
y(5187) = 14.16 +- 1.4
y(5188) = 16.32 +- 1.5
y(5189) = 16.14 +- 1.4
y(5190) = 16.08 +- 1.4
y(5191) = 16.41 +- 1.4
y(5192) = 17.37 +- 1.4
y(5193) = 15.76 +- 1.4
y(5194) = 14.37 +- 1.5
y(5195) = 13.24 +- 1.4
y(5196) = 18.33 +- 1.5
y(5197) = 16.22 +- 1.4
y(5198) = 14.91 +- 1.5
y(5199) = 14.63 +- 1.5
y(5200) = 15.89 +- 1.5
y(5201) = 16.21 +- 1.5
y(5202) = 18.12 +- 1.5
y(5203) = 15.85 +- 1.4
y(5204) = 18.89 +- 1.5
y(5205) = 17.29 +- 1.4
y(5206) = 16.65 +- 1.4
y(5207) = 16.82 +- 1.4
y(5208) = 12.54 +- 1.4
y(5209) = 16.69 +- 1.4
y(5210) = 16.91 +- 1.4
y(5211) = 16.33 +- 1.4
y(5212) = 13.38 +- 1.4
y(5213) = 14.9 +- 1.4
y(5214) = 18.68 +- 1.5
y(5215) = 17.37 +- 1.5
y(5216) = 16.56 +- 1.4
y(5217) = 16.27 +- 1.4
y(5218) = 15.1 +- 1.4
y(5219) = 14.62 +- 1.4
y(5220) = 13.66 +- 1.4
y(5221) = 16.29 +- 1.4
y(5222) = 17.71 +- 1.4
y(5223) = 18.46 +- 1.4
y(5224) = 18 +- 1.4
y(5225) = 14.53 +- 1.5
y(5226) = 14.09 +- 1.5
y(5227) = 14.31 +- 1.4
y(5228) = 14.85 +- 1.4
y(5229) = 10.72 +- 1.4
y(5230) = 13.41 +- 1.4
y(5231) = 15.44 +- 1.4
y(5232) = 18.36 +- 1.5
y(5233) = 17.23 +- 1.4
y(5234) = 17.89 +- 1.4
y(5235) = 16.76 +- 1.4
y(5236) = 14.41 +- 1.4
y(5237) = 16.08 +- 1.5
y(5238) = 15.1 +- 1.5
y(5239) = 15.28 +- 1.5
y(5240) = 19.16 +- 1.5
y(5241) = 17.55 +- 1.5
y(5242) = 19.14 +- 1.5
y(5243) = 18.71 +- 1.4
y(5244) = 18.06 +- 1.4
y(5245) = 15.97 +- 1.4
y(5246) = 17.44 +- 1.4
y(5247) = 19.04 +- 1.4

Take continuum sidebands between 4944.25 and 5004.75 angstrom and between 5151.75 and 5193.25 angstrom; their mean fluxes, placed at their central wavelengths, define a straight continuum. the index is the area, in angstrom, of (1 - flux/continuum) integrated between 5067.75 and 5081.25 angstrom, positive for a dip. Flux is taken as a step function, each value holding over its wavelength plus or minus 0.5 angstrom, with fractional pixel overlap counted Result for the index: 0.2 angstrom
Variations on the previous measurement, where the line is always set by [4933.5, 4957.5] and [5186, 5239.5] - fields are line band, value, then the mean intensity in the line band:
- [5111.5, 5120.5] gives -0.26 angstrom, 16.6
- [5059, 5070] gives 0.22 angstrom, 16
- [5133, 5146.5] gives 0.36 angstrom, 15.6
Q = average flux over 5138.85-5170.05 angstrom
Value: 16.2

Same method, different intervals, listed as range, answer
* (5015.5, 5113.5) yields 16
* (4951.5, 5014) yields 16.2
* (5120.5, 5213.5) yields 15.9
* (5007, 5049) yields 15.7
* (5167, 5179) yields 14.5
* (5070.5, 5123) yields 16.3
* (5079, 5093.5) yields 16.3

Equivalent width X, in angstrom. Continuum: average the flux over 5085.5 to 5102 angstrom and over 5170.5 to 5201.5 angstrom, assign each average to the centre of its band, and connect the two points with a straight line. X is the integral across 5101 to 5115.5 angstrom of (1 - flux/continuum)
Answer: 0.5 angstrom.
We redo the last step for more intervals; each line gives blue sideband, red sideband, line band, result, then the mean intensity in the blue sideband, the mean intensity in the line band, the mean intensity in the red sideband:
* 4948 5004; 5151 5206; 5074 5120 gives -0.45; 16.3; 16.4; 16.1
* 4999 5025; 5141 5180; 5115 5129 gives -0.08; 15.6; 15.9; 15.9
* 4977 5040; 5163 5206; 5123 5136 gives 0.12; 15.8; 15.6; 15.8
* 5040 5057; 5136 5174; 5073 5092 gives -0.95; 15.3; 16.3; 15.9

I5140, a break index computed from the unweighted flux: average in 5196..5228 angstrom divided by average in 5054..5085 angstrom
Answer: 1.00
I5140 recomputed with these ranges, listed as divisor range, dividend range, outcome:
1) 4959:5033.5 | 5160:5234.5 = 1.00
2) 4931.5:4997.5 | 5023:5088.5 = 0.97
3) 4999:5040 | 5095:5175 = 1.01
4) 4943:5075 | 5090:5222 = 1.00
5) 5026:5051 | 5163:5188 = 0.97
